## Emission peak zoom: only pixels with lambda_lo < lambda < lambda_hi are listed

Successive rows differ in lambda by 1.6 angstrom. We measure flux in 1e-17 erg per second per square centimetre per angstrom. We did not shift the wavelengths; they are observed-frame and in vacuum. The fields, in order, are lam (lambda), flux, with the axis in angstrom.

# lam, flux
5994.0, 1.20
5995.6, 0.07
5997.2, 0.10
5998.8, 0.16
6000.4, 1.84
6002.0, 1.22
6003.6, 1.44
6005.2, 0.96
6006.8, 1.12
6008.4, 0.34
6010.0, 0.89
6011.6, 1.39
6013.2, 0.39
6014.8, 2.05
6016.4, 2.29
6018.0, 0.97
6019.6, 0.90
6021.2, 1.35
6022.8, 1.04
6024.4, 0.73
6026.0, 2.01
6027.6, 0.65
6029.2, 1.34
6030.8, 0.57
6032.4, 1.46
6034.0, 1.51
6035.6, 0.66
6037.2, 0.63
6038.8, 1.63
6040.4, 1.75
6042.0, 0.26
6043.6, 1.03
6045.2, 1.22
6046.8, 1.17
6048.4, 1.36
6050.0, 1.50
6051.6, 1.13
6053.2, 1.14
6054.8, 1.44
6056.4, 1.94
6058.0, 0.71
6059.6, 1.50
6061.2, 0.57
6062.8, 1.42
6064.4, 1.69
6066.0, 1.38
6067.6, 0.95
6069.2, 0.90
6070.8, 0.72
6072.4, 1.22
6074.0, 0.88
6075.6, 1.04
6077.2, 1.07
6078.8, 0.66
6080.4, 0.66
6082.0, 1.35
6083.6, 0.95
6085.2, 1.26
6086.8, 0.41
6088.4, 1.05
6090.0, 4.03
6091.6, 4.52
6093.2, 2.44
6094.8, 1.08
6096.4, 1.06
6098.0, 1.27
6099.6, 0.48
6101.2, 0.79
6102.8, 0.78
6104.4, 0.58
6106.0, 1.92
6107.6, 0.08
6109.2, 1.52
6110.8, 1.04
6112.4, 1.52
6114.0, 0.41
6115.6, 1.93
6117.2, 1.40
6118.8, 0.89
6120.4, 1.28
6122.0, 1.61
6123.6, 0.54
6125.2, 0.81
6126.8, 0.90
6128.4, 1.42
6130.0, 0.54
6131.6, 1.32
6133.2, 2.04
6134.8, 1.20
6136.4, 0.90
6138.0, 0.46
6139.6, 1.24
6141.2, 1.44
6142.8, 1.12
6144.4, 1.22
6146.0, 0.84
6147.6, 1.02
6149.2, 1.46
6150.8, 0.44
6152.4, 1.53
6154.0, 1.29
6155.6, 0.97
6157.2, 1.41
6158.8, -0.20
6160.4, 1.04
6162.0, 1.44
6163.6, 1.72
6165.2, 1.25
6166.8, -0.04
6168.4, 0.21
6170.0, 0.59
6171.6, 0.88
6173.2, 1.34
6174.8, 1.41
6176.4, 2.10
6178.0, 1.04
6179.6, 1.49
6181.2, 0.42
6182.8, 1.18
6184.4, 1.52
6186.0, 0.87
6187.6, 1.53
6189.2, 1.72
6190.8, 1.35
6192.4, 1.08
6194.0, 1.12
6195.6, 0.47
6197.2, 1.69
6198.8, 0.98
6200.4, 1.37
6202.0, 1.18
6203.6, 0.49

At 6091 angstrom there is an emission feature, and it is H-beta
